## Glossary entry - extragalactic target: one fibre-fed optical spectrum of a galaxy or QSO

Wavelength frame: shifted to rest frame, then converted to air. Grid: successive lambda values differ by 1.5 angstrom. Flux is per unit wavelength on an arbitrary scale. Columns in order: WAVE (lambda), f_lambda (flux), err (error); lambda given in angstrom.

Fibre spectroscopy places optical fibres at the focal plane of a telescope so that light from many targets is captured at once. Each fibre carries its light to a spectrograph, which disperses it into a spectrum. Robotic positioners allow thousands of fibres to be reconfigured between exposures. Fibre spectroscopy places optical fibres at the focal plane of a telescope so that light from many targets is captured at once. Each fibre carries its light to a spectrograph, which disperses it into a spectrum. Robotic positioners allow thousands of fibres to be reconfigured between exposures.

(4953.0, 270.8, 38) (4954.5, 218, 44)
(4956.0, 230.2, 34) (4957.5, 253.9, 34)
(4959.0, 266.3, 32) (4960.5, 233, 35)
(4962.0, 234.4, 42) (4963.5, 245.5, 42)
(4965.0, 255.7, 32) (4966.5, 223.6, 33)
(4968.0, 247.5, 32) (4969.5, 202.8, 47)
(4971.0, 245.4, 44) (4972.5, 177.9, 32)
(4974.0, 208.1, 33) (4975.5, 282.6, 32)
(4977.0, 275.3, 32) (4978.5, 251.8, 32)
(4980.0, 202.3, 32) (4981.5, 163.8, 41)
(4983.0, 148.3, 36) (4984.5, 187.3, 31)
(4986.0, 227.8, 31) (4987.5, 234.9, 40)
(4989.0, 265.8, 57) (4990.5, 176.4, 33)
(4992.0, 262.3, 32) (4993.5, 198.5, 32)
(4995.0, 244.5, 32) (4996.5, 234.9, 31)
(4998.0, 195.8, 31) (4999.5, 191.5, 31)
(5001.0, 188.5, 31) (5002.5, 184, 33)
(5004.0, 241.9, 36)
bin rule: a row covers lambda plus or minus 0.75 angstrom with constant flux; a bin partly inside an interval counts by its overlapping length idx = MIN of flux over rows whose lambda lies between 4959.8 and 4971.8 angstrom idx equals 202.8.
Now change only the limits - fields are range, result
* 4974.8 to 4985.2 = 148.3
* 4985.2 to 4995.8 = 176.4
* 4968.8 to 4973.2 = 177.9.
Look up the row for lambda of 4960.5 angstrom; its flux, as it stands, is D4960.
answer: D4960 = 233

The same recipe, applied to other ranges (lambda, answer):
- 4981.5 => 163.8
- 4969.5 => 202.8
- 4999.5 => 191.5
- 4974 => 208.1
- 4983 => 148.3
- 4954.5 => 218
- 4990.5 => 176.4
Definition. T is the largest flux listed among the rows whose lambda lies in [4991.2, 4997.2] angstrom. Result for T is 262.3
